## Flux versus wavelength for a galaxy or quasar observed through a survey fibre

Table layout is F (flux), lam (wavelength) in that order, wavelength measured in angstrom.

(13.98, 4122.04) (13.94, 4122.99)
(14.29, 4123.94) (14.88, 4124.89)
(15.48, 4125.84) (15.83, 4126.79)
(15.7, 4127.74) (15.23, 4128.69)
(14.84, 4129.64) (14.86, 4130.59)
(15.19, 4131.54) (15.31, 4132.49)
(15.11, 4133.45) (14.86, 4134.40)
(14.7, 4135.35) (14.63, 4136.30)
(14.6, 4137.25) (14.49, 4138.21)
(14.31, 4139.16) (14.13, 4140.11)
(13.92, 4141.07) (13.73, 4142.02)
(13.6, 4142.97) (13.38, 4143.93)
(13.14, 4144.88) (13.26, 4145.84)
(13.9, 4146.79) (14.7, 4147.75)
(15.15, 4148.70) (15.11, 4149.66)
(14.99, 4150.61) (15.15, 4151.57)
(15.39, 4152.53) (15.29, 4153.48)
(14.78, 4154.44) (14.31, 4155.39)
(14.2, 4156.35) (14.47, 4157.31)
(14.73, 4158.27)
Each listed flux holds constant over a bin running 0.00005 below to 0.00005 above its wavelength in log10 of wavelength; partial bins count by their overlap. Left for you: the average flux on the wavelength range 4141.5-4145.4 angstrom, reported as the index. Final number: 13.5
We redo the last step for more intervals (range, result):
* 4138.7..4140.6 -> 14.2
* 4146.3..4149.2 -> 14.6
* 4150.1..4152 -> 15.1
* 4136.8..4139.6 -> 14.4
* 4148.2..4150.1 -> 15.1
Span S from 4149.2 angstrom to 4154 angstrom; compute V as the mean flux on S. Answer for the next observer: 15.2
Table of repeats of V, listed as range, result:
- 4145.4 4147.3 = 13.6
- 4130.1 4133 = 15.1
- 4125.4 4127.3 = 15.7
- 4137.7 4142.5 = 14.1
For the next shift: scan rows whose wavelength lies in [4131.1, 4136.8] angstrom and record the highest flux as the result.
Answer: 15.31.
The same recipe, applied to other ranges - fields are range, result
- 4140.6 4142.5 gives 13.92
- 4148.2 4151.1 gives 15.15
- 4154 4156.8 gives 14.78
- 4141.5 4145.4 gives 13.73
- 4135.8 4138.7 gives 14.63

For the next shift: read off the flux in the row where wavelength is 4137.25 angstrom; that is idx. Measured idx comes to 14.6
